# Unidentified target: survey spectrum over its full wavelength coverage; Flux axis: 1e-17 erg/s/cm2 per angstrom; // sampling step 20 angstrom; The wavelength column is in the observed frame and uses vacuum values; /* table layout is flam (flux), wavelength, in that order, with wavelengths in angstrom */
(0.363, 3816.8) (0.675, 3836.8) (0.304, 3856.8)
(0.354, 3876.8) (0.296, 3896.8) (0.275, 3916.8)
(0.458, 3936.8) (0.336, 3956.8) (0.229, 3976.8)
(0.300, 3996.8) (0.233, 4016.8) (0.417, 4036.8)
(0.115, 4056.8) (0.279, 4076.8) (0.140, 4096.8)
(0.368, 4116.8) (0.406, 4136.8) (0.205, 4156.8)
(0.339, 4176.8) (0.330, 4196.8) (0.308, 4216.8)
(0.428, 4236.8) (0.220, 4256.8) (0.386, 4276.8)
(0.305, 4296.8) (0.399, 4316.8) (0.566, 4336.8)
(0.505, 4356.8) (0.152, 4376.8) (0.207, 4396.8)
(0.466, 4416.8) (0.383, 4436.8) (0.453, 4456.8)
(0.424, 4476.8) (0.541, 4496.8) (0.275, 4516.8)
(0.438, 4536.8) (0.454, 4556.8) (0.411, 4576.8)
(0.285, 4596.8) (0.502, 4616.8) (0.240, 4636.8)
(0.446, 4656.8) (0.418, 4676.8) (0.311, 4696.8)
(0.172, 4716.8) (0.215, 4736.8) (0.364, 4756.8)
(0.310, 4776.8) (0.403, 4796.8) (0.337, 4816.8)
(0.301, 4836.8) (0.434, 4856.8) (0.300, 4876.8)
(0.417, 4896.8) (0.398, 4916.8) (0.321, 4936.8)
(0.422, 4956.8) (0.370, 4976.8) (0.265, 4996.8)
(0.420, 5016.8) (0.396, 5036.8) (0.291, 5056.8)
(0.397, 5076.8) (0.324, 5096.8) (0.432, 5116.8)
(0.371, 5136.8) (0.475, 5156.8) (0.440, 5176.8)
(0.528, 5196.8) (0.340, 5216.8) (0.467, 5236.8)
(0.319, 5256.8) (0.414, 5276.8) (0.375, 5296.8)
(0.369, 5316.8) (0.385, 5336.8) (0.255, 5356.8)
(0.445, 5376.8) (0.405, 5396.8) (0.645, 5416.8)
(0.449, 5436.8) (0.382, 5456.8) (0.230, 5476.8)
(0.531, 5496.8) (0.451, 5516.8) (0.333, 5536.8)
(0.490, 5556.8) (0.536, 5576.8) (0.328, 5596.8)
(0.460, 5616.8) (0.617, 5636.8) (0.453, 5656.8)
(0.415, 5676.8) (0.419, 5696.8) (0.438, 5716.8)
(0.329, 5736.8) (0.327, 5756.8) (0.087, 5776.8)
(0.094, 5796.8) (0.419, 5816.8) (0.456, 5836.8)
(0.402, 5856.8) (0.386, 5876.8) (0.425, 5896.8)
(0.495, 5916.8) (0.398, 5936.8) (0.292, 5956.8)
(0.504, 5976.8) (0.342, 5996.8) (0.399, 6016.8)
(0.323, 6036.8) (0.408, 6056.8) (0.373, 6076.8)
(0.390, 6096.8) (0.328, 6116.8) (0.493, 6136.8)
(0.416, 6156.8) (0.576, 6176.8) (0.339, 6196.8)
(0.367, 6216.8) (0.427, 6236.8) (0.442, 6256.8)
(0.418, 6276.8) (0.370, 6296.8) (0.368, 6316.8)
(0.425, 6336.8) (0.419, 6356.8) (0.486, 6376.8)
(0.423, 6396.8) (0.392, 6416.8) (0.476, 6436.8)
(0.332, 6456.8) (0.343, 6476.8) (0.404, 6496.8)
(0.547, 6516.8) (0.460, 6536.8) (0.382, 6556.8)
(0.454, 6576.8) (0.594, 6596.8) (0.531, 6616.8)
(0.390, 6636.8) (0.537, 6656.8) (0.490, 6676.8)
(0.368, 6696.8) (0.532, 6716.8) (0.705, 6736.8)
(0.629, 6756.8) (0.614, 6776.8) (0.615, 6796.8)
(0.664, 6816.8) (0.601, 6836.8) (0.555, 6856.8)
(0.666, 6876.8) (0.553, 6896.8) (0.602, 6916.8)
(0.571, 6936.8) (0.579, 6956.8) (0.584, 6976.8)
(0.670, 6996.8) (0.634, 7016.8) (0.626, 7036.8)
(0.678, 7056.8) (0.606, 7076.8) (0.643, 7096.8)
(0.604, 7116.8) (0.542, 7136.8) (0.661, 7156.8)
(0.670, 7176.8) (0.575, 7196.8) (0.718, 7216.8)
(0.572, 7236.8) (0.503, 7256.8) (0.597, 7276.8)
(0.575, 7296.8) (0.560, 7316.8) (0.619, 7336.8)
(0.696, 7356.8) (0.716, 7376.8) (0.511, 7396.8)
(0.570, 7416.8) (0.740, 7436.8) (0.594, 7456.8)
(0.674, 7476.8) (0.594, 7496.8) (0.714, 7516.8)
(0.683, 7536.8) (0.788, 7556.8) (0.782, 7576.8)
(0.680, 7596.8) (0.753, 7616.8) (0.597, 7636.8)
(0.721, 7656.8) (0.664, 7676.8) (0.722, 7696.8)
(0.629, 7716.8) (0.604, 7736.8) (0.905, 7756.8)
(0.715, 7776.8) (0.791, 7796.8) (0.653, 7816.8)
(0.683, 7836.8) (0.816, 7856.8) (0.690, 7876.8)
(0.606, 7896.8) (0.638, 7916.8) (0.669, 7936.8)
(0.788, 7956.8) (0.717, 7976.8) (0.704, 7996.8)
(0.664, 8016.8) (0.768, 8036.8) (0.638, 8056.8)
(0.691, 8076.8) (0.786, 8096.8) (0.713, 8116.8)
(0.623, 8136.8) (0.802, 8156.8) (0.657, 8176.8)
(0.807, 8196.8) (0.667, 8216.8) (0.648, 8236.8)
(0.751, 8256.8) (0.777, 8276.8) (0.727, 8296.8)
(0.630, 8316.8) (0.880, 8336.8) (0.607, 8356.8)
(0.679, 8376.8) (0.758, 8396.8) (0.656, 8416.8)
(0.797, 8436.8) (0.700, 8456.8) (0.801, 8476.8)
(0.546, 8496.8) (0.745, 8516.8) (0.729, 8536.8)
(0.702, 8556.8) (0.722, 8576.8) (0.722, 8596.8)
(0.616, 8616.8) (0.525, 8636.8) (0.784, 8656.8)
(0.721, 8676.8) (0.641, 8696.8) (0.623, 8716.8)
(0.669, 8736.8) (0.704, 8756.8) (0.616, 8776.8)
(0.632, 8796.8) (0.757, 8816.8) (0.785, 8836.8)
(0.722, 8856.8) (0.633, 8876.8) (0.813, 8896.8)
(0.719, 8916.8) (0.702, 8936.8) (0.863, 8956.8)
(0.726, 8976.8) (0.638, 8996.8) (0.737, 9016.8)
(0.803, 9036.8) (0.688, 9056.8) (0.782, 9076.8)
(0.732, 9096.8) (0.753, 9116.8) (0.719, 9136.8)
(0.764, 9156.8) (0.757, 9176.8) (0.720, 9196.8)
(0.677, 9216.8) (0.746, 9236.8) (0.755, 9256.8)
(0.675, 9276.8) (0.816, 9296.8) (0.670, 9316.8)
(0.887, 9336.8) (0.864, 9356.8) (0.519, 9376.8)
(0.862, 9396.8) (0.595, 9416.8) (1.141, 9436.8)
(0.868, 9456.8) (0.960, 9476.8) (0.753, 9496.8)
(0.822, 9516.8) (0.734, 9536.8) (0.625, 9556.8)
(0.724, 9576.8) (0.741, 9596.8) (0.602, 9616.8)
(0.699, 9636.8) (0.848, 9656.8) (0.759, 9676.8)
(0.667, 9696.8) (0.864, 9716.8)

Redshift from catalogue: 0.685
